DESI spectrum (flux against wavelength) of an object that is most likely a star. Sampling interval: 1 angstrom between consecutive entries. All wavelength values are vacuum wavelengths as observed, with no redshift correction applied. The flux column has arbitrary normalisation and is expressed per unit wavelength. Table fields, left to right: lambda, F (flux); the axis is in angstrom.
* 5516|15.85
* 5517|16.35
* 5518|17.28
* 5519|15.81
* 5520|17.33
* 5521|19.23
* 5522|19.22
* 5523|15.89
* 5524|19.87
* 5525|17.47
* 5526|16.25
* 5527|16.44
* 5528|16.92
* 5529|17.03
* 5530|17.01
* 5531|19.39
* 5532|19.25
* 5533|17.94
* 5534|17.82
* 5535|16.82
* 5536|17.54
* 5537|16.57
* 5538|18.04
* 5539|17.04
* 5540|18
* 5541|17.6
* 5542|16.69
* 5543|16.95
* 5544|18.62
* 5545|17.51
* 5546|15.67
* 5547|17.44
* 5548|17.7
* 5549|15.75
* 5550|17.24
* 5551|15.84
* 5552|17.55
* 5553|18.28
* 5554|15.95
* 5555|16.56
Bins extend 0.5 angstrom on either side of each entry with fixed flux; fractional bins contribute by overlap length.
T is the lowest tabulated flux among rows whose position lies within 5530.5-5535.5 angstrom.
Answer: 16.82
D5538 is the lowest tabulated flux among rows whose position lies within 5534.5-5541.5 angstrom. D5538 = 16.57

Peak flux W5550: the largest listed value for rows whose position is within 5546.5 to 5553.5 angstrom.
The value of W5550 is 18.28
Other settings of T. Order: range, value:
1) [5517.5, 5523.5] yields 15.81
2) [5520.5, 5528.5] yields 15.89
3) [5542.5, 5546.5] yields 15.67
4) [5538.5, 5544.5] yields 16.69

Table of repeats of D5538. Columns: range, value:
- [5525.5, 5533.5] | 16.25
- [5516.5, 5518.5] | 16.35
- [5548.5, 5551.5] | 15.75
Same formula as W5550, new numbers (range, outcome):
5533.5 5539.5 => 18.04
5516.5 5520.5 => 17.33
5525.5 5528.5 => 16.92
